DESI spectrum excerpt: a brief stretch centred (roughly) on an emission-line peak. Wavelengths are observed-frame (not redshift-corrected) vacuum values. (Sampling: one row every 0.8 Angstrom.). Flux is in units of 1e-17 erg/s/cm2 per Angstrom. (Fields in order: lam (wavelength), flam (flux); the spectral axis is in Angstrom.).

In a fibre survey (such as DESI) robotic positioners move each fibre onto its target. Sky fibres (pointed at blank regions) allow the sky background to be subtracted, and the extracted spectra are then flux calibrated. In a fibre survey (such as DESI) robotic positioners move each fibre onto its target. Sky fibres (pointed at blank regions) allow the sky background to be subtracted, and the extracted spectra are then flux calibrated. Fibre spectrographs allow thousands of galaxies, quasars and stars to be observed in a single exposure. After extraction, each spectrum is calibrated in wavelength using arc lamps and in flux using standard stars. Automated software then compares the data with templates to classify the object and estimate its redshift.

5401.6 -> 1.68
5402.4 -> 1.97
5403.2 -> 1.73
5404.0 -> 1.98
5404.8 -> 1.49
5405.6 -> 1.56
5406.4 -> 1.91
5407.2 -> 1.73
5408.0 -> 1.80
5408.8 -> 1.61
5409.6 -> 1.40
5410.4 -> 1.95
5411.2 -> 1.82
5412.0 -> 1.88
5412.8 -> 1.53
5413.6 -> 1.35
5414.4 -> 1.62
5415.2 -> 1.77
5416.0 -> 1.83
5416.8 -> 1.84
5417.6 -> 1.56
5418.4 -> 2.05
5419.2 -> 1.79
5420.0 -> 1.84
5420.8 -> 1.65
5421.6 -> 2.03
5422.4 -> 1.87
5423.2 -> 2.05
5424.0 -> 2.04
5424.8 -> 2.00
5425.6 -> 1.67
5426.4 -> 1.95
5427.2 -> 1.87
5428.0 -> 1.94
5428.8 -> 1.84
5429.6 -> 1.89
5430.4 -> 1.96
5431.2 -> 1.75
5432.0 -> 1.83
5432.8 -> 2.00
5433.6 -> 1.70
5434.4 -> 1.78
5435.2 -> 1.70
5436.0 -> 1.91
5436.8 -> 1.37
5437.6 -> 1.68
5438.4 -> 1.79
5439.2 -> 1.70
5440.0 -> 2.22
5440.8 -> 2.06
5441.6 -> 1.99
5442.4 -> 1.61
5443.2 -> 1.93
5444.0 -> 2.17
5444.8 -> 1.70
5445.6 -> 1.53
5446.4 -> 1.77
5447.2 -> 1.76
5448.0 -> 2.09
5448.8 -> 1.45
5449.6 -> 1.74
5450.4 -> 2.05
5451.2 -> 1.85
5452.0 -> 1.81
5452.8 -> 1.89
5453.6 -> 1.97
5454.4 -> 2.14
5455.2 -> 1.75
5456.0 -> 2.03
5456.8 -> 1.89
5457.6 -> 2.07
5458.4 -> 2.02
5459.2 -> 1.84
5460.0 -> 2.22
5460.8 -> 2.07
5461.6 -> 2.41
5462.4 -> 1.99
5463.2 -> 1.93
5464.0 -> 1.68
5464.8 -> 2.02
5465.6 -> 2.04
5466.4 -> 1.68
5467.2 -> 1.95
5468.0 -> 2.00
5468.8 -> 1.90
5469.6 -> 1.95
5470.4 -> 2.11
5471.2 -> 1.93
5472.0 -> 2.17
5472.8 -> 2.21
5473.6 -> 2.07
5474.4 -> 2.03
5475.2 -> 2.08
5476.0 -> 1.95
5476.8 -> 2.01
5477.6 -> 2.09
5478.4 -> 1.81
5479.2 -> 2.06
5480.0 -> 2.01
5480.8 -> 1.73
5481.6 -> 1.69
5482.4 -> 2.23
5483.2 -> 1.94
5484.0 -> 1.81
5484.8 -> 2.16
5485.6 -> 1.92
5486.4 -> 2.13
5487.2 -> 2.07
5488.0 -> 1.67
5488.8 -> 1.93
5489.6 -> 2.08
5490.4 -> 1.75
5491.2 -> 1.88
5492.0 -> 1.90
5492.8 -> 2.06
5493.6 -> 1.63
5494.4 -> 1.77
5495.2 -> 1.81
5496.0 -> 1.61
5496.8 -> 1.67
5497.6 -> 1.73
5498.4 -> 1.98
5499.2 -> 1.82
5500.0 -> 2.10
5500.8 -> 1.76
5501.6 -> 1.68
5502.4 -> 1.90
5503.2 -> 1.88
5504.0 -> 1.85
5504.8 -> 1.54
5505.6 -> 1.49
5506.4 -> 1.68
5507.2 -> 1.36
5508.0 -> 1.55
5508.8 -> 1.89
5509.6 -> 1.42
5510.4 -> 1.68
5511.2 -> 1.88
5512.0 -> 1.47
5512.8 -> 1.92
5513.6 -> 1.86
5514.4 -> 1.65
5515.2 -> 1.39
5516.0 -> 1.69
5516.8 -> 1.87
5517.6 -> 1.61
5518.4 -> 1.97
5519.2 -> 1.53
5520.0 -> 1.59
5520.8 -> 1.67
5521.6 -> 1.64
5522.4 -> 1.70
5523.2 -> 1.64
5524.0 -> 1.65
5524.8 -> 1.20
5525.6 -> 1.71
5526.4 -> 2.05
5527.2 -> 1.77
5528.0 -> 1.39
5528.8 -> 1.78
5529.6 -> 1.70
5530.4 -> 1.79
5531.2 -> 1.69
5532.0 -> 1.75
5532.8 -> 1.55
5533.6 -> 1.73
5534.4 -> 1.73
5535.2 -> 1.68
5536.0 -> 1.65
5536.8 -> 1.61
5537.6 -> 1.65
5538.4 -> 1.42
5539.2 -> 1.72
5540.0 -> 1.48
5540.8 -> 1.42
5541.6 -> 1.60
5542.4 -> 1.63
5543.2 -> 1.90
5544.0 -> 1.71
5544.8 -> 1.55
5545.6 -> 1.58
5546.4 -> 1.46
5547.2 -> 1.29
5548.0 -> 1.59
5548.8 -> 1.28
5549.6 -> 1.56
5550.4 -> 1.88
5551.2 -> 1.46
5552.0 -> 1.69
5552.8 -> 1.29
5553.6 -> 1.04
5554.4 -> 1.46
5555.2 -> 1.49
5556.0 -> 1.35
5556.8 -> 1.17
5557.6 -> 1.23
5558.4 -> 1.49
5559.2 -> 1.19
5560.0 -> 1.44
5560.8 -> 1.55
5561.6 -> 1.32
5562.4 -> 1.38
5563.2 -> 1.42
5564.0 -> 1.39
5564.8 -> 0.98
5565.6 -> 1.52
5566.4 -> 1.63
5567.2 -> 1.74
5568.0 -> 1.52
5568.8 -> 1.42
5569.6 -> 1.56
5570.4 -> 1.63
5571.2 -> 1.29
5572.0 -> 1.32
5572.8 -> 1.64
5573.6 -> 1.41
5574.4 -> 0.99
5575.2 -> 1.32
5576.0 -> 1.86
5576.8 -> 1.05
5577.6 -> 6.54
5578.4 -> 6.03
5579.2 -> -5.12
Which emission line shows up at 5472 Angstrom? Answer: C III]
